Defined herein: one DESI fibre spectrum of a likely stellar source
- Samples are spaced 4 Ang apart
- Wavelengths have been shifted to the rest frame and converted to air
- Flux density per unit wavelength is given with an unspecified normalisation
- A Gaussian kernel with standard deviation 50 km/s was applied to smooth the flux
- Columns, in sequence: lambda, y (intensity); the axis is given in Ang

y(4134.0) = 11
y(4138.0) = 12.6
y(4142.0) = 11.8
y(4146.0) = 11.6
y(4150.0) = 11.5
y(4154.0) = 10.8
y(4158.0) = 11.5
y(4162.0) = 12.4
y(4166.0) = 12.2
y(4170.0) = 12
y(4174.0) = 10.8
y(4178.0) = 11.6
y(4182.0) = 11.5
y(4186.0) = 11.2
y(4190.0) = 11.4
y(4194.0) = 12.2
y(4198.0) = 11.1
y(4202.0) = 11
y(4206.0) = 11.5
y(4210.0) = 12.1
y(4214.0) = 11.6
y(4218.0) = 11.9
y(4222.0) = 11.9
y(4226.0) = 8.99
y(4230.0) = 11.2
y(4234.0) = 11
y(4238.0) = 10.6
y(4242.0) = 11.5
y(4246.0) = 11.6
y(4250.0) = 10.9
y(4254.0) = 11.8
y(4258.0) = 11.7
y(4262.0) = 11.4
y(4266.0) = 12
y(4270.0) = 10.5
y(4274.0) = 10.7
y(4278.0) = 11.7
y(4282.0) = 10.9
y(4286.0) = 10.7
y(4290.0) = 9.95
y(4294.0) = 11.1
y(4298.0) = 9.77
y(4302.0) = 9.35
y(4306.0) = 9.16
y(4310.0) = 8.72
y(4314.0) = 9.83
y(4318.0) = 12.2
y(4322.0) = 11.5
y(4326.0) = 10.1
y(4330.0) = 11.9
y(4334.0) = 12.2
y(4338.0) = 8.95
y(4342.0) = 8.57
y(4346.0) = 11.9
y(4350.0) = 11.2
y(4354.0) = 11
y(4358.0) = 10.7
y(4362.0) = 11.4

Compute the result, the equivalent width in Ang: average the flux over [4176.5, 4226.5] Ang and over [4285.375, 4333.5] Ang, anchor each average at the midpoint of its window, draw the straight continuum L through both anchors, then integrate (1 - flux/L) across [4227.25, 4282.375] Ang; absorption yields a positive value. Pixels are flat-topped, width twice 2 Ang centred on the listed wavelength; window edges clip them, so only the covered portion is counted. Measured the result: -1.5 Ang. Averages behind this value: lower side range 11.5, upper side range 10.4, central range 11.2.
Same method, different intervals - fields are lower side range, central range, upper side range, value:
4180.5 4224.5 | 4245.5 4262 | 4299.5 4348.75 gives -0.63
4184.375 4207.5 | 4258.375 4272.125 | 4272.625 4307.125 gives -0.88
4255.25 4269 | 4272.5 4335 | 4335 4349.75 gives 1.42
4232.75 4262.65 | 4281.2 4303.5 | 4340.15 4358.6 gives 1.53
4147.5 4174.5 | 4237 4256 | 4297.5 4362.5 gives -0.44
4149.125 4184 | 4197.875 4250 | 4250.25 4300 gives 0.30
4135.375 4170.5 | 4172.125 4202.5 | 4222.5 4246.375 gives 0.05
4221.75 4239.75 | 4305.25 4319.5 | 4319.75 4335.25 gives 1.66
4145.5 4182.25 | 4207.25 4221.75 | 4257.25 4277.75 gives -0.53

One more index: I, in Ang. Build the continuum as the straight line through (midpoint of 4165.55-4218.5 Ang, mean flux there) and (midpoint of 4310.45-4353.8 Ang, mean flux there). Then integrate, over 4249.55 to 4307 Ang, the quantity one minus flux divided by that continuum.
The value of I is 1.4 Ang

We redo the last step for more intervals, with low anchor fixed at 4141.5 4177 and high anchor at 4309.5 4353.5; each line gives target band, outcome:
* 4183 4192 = 0.11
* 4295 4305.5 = 1.19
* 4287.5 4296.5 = 0.36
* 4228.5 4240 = 0.31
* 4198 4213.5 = -0.15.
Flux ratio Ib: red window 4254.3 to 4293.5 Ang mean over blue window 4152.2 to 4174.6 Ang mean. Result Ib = 1.0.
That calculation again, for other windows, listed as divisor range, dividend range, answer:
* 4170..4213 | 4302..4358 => 0.92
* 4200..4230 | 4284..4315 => 0.87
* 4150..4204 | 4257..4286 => 0.97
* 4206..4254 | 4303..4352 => 0.93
